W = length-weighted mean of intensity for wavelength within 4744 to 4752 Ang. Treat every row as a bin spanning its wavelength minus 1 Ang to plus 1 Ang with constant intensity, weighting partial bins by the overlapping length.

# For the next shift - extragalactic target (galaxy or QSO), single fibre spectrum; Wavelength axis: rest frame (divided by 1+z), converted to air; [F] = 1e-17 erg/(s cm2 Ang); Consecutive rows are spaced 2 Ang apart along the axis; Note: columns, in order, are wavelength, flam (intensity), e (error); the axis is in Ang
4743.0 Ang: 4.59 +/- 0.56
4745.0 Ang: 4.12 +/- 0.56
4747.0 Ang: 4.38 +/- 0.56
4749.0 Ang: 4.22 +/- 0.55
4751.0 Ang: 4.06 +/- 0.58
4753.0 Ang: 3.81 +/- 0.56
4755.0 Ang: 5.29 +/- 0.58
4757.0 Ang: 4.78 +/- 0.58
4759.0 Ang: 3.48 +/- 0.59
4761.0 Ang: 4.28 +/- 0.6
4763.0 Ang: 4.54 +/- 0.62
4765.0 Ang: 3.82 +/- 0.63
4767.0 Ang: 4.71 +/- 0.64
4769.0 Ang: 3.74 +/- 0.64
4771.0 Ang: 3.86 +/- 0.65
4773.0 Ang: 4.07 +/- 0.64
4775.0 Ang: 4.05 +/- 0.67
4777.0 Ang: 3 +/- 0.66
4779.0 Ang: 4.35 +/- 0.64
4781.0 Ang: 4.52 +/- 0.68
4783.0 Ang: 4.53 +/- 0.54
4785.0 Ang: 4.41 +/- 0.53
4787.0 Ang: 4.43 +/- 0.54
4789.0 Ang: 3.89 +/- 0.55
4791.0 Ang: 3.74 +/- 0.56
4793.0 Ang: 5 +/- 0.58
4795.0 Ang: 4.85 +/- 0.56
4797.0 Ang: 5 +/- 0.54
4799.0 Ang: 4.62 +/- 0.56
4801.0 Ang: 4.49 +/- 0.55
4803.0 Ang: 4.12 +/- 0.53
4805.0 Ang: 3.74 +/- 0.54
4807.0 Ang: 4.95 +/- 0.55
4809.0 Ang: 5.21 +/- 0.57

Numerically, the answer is 4.19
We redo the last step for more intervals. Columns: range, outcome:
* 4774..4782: 3.98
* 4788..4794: 4.21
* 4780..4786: 4.49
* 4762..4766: 4.18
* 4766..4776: 4.09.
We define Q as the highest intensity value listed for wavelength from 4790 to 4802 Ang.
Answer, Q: 5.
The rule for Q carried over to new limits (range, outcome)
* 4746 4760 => 5.29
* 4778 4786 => 4.53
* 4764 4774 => 4.71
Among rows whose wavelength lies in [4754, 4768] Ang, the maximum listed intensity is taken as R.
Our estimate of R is 5.29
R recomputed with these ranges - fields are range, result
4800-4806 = 4.49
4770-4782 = 4.52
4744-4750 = 4.38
